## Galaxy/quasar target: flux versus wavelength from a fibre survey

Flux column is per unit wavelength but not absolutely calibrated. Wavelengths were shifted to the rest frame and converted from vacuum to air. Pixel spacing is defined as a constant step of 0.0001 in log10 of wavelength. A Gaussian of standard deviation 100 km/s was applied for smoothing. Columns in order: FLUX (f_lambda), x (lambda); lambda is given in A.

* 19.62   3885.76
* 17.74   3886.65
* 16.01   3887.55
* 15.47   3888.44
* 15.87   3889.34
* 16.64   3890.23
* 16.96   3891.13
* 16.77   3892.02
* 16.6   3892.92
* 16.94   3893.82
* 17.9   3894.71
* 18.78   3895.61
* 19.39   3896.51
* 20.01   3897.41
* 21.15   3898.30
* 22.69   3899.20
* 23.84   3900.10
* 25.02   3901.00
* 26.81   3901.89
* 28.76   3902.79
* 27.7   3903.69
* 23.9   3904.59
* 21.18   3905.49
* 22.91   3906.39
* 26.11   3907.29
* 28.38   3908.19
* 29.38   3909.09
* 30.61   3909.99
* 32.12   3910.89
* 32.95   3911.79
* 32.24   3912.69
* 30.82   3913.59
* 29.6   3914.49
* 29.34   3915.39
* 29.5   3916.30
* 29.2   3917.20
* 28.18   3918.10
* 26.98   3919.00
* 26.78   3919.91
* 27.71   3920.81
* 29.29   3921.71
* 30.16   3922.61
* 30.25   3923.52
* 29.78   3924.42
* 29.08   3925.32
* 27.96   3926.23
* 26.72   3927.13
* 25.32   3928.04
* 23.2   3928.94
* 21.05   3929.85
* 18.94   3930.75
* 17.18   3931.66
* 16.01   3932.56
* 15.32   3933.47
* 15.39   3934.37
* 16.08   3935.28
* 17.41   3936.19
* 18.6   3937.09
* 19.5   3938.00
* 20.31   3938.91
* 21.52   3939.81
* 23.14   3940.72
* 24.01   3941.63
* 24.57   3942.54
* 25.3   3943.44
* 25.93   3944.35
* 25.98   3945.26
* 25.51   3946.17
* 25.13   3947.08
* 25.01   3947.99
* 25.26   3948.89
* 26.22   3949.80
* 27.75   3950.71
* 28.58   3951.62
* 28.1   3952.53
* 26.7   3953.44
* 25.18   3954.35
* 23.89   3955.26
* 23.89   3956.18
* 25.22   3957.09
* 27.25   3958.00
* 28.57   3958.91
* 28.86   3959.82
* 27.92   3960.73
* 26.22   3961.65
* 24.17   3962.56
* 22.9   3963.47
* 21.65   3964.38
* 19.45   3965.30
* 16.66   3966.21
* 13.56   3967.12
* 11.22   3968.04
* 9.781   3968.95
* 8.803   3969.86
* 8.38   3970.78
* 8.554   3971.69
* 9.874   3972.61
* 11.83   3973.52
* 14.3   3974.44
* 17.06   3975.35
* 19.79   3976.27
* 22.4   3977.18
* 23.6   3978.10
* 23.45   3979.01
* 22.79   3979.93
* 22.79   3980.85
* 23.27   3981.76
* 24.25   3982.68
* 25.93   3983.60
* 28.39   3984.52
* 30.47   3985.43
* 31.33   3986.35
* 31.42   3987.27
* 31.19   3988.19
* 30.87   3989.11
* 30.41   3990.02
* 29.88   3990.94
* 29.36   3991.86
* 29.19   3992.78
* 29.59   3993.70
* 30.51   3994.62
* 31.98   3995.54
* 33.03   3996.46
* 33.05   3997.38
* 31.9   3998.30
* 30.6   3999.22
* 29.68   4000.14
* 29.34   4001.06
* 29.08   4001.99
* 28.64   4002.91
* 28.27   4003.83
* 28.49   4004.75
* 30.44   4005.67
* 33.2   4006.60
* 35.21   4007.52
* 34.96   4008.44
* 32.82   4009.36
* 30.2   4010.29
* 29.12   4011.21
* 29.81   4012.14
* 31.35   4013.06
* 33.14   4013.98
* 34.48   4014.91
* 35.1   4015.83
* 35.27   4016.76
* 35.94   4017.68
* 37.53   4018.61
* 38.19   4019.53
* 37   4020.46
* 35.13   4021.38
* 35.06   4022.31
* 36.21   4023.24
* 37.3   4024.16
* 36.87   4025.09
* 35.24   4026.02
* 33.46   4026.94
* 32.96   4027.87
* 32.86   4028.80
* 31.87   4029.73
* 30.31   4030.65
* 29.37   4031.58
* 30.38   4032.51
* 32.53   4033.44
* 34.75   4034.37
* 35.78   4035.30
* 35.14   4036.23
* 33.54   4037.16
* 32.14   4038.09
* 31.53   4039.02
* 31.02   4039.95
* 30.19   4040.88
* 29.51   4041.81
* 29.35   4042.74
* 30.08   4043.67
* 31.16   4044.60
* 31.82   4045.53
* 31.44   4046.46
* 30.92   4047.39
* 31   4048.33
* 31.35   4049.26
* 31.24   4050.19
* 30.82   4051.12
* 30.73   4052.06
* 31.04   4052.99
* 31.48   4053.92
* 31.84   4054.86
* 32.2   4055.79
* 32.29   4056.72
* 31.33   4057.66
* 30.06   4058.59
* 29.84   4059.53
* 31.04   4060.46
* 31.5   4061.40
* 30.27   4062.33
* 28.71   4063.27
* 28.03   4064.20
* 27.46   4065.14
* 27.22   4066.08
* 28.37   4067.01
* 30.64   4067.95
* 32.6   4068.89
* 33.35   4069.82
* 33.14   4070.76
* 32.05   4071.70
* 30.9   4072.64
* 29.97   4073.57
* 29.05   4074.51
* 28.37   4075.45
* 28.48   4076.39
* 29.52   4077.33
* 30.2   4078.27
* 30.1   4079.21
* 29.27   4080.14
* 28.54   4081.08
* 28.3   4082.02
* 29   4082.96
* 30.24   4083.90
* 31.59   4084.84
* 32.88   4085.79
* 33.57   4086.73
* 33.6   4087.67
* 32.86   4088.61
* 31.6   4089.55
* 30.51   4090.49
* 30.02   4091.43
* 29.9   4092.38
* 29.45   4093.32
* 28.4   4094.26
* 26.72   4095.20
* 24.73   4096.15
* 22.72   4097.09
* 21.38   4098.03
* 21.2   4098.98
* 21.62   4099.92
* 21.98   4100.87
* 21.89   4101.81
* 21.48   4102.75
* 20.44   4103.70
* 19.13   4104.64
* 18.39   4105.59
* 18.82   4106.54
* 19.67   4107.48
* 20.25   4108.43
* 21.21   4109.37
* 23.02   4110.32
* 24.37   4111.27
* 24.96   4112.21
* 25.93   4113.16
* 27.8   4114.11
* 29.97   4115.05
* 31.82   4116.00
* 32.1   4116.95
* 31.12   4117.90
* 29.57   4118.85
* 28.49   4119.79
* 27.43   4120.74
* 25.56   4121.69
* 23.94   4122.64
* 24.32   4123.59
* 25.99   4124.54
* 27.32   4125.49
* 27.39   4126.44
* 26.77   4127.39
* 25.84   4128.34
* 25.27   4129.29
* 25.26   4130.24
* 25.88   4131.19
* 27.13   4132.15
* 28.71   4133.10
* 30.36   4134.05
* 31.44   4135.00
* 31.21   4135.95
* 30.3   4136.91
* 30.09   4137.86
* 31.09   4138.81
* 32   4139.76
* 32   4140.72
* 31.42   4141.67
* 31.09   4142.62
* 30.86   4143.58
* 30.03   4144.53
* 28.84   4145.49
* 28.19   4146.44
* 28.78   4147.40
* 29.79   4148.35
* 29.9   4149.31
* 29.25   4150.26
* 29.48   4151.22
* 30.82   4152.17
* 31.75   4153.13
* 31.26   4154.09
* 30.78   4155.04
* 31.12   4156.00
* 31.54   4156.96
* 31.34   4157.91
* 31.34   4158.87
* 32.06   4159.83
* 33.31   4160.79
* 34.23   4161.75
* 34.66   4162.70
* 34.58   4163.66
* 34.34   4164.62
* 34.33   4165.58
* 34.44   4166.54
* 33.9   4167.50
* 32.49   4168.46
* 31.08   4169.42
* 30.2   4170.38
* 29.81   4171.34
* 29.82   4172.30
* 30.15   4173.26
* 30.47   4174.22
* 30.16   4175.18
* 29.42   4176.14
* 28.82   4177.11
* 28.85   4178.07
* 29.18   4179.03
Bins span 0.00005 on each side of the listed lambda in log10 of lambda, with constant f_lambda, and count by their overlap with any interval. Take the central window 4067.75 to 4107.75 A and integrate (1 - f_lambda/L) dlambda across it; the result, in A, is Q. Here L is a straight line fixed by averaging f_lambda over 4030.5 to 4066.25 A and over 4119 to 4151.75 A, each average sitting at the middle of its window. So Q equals 3.1 A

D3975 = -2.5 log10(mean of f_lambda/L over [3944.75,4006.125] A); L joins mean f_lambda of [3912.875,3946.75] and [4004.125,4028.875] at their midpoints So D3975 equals 0.19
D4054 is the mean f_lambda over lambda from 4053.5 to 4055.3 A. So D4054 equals 31.5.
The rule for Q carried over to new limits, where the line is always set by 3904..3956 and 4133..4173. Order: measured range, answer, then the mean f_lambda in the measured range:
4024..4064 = -4.8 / 31.8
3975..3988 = 0.8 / 25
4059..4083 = -0.6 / 29.9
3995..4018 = -3.7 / 31.8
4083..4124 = 5.1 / 26.2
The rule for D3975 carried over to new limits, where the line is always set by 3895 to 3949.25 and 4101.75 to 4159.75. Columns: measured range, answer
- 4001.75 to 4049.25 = -0.239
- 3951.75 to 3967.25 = 0.039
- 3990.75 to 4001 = -0.190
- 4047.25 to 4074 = -0.152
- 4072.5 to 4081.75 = -0.094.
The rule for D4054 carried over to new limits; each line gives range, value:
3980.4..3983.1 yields 23.5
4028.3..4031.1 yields 31.7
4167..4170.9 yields 31.9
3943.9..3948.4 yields 25.5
